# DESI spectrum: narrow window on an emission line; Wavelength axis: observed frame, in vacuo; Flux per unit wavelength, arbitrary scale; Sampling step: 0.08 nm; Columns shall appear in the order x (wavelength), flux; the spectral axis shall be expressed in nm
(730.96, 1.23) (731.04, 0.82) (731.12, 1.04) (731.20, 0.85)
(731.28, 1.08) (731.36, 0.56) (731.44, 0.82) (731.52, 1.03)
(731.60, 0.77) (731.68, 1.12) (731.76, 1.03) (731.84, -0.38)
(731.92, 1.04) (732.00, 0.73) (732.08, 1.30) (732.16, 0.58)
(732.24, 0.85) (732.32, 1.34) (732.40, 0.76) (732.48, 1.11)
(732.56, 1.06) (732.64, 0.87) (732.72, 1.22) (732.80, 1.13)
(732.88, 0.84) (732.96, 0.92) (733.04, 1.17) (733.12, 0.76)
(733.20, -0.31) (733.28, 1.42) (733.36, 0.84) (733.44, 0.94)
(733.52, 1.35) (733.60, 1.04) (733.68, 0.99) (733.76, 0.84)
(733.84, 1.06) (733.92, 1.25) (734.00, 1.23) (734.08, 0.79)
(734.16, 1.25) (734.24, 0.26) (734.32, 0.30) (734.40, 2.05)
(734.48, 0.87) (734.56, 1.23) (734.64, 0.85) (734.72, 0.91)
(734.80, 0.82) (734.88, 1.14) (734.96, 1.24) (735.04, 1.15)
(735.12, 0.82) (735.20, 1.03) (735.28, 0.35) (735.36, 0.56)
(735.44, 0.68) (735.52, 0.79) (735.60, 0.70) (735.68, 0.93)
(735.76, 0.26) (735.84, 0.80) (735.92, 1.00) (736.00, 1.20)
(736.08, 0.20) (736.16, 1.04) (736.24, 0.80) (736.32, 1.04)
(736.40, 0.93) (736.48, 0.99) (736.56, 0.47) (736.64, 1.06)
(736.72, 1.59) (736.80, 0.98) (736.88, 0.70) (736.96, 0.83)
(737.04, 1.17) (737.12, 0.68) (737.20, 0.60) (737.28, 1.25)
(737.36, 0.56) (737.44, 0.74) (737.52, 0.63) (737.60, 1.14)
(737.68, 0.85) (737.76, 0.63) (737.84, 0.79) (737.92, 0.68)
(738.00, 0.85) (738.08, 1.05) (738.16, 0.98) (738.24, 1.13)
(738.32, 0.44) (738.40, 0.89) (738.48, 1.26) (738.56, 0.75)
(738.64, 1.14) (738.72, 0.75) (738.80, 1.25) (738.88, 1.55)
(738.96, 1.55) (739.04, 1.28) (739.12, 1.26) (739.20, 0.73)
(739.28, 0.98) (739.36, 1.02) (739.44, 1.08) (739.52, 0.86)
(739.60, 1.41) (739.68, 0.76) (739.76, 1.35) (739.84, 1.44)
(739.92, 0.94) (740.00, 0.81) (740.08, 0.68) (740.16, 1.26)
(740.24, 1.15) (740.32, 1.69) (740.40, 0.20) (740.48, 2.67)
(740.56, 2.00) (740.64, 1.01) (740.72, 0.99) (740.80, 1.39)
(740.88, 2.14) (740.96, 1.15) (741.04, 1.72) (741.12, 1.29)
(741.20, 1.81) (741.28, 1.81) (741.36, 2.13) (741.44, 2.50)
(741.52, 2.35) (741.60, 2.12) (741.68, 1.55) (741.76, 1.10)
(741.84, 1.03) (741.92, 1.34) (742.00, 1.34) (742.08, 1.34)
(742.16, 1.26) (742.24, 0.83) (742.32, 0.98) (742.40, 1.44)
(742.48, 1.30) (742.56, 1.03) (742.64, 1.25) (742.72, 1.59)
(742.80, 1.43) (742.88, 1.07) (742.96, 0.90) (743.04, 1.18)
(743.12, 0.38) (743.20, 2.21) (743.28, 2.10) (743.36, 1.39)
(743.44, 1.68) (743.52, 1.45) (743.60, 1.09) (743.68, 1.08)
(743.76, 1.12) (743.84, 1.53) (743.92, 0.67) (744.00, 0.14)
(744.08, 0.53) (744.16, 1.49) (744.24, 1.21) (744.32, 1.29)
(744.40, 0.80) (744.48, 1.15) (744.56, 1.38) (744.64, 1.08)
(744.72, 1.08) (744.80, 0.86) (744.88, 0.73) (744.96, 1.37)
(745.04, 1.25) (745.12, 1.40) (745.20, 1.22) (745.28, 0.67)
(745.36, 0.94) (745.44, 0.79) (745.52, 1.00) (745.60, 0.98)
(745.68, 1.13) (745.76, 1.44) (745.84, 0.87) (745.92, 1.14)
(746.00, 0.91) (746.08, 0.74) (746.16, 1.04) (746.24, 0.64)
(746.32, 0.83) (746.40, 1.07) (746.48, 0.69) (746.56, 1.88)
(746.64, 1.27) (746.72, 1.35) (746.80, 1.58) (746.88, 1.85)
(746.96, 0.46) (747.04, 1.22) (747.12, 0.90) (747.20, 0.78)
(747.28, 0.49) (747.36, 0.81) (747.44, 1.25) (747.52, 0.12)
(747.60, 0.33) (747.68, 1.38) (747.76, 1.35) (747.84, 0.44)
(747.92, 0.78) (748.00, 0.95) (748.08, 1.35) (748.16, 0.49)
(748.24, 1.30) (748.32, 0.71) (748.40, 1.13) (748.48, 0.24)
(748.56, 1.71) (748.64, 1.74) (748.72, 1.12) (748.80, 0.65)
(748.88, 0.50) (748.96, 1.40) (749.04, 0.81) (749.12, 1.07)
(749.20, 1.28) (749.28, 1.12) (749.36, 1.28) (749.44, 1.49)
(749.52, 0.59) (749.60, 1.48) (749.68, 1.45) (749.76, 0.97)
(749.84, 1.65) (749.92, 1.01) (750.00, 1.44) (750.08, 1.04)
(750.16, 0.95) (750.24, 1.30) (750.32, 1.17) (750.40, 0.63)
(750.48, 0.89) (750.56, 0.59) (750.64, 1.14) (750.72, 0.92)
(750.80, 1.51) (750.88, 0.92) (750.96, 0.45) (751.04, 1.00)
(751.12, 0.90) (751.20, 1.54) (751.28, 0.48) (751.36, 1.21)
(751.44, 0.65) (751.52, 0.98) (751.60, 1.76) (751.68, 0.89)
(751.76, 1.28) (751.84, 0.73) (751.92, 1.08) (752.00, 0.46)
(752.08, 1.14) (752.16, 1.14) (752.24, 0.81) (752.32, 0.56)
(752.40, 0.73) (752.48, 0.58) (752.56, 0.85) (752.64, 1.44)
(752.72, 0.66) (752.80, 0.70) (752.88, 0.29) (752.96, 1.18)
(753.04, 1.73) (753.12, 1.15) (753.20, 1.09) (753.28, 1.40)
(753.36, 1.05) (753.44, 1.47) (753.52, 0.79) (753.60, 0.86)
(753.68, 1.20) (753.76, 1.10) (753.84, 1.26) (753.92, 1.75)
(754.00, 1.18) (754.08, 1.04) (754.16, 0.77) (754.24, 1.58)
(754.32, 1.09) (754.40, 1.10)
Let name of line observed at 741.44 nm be H-beta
